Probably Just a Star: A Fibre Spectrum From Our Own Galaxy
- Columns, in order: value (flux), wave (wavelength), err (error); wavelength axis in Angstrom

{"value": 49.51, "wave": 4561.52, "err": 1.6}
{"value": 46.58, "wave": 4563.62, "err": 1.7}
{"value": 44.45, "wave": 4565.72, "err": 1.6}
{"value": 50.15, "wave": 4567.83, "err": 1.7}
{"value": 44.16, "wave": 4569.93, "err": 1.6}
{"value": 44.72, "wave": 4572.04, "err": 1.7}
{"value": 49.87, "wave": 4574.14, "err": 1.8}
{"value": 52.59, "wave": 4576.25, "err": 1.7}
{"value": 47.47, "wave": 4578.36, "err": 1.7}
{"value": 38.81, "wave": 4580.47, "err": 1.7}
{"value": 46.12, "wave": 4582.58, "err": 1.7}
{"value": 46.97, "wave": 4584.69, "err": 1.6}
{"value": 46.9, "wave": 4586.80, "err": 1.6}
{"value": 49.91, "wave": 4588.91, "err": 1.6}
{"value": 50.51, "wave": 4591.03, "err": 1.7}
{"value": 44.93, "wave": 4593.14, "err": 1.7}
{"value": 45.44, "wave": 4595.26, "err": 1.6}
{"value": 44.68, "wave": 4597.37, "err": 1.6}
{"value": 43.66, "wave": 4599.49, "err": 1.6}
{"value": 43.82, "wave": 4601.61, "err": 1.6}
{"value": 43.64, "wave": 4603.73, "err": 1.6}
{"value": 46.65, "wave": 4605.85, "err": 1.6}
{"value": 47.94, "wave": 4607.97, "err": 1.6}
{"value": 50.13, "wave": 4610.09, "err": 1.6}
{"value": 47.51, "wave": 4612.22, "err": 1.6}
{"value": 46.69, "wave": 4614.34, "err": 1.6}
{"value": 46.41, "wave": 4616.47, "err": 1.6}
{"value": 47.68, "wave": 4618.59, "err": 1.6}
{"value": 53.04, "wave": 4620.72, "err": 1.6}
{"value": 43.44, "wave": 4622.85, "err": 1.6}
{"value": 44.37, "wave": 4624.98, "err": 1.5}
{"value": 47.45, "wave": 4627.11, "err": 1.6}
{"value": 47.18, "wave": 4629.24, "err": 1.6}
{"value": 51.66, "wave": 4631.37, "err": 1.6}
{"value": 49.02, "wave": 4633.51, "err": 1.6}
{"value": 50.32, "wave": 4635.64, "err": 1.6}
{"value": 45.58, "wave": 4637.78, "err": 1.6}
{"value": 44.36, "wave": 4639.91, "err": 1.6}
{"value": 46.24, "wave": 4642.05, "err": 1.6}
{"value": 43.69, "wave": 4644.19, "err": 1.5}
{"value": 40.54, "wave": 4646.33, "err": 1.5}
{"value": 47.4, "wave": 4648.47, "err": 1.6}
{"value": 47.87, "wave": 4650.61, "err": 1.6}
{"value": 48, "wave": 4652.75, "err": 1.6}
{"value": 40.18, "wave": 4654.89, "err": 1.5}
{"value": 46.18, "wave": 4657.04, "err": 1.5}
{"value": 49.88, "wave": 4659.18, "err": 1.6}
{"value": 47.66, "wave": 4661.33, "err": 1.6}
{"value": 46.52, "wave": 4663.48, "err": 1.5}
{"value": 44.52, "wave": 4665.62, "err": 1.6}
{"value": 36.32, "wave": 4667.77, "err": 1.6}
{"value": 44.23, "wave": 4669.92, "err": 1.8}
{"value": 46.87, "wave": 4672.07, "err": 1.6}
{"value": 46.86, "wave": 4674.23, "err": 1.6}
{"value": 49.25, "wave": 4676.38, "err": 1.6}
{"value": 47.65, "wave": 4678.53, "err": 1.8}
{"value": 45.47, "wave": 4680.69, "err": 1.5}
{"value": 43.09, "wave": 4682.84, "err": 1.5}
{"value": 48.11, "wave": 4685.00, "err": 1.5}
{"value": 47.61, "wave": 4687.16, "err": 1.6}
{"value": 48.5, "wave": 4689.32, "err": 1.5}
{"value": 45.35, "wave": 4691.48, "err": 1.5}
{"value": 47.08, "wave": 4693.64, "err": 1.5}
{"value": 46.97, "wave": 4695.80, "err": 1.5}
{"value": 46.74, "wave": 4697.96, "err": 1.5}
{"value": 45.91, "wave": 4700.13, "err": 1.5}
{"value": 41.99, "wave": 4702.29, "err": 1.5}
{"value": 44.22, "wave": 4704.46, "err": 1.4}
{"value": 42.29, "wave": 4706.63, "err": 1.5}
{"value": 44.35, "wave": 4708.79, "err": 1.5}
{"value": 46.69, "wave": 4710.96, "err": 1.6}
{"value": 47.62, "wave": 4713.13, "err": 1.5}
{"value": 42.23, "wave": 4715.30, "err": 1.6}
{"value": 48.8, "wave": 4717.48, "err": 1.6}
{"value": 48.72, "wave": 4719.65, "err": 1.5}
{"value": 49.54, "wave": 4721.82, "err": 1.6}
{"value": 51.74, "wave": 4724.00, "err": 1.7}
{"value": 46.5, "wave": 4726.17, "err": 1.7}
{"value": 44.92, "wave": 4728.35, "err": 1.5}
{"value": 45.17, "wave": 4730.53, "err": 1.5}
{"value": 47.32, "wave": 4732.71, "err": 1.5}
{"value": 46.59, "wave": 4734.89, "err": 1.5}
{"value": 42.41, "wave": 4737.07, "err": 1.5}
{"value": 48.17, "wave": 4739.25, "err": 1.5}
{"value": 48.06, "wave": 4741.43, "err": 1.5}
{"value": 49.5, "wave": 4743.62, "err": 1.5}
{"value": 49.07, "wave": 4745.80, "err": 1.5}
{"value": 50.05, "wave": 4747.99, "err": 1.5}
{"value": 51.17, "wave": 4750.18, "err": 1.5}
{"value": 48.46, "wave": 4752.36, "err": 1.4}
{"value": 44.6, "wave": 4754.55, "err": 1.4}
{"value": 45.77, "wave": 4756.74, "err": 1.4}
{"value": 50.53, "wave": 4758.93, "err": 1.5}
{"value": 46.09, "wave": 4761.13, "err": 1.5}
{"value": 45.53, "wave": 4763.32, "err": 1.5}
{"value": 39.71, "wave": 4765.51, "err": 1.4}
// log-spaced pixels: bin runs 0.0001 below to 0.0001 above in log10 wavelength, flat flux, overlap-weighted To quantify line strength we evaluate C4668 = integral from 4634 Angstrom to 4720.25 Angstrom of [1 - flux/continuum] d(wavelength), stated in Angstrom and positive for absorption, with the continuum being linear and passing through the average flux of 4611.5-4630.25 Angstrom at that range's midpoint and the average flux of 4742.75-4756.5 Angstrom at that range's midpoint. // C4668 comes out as 3.5 Angstrom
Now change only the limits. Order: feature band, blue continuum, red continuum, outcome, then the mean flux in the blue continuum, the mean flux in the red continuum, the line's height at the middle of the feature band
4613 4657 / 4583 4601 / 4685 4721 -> -0.2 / 46.5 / 46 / 46.3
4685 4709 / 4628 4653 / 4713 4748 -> 0.7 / 46.8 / 47.3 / 47.1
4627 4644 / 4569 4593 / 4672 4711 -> -0.4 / 47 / 46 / 46.5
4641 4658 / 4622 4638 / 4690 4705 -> 0.7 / 47.5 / 45.6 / 47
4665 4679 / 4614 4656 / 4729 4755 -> 0.6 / 46.5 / 47.6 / 46.9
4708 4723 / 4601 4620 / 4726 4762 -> 0.1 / 46.9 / 47.3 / 47.2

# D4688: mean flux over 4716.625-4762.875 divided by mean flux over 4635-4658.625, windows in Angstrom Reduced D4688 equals 1.0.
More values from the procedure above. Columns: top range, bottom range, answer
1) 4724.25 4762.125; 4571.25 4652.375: 1.01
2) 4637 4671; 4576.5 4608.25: 0.98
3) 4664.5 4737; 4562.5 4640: 0.98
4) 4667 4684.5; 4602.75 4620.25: 0.96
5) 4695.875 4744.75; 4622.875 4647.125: 1.00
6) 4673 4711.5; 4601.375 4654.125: 0.98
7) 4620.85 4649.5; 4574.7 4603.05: 1.00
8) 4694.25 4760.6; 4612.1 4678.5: 1.01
